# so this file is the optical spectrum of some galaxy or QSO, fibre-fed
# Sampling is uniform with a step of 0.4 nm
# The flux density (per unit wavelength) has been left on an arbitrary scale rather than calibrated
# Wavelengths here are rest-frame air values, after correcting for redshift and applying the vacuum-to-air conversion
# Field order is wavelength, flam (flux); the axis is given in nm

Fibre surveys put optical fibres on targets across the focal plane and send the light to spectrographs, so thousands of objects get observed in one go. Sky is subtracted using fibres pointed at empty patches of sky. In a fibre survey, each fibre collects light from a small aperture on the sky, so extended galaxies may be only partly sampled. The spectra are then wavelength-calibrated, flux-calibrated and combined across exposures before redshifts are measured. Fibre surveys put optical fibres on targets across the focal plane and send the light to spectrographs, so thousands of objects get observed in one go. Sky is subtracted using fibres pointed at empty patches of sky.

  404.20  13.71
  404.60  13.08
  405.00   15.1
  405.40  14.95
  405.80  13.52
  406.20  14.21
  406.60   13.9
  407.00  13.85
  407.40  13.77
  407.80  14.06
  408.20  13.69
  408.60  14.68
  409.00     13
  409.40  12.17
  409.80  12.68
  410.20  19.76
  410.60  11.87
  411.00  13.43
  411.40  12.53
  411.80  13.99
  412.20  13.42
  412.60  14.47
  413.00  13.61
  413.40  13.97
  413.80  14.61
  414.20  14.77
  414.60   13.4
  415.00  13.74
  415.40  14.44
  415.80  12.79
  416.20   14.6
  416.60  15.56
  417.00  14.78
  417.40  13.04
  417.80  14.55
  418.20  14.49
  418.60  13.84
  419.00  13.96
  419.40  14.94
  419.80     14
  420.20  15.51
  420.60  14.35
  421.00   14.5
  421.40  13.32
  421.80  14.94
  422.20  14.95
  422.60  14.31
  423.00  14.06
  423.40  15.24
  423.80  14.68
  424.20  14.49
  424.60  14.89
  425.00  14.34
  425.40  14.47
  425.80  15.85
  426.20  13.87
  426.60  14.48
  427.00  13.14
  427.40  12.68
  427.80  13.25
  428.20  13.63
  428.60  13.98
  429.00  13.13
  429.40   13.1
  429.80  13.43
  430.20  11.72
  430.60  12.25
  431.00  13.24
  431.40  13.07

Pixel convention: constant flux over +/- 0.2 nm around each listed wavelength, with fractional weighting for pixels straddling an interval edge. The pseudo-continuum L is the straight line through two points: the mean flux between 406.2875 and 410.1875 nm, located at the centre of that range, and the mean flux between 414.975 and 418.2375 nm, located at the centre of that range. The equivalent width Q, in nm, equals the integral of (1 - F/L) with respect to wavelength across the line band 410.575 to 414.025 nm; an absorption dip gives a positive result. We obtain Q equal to 0.10 nm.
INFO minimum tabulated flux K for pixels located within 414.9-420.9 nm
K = 12.79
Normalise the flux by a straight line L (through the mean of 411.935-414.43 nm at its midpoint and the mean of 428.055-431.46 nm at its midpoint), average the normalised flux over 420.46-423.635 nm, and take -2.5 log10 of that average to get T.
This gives -0.071 mag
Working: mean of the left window 14.1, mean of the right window 13.1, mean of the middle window 14.5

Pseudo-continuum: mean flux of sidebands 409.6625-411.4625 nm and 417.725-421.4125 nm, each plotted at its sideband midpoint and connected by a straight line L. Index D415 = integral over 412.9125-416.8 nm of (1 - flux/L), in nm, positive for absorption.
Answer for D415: 0.04 nm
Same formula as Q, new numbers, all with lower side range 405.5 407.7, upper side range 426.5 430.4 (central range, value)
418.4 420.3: -0.12 nm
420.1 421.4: -0.10 nm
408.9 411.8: 0.02 nm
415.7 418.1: -0.12 nm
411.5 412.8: -0.01 nm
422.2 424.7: -0.23 nm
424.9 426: -0.13 nm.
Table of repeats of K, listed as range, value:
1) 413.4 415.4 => 13.4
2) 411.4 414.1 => 13.42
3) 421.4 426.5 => 13.87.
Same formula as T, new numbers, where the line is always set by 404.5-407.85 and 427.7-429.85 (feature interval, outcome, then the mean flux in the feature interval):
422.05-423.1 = -0.07 mag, 14.5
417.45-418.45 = -0.04 mag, 14.3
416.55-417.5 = -0.05 mag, 14.4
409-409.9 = 0.12 mag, 12.5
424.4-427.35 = -0.07 mag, 14.3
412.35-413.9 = -0.02 mag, 14.1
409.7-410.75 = -0.09 mag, 15.1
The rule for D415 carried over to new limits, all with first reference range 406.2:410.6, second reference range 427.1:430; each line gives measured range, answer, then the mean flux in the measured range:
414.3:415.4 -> -0.002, 13.8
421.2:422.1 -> -0.044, 14.2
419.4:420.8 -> -0.107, 14.7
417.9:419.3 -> -0.052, 14.2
